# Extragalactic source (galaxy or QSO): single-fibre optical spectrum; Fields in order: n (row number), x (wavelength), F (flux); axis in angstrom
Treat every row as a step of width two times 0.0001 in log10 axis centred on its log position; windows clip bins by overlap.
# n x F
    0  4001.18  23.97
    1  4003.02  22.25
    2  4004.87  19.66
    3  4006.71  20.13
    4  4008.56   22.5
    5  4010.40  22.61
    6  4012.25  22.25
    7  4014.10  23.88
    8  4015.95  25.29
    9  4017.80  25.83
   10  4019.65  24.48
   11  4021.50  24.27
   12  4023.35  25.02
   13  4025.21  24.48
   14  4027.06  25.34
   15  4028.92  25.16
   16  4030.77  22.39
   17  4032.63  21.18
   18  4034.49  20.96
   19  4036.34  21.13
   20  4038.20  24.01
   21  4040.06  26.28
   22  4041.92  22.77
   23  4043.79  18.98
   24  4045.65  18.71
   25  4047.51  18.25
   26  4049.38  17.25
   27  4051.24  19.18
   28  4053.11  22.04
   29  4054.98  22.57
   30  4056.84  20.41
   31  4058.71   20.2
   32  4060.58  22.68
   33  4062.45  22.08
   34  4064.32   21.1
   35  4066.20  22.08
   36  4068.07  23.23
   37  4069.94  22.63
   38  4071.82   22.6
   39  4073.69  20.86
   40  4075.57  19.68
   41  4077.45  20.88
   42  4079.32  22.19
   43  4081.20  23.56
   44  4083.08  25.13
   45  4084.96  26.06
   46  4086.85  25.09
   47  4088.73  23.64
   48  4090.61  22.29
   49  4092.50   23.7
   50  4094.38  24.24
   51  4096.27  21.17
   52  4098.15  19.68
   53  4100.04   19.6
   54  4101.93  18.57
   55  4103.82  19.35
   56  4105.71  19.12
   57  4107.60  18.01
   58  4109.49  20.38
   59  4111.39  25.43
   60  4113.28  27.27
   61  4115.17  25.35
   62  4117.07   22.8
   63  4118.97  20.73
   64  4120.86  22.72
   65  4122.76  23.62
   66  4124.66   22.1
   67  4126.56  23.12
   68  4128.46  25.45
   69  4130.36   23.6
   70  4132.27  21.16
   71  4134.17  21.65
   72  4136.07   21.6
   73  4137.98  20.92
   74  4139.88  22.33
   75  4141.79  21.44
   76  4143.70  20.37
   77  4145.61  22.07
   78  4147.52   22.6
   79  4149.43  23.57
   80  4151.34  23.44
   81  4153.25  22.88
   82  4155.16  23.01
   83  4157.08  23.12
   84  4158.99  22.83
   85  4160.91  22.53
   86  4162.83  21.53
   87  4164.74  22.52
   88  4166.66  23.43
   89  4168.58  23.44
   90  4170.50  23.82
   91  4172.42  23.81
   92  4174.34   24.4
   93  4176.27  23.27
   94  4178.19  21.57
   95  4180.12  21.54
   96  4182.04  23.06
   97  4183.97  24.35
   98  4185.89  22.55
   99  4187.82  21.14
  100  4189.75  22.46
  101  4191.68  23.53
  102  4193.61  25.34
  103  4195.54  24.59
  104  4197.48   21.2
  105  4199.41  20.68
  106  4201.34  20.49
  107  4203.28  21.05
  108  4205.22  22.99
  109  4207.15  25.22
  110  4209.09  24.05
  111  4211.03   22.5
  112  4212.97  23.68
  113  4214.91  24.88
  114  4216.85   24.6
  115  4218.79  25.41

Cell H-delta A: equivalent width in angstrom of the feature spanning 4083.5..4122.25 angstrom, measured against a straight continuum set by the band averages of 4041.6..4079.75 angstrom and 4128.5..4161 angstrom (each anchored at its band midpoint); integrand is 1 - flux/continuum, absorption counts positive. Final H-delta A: -1.2 angstrom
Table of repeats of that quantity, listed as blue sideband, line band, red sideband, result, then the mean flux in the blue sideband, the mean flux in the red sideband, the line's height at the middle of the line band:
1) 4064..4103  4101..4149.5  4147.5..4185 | 1.2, 22.3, 23.1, 22.7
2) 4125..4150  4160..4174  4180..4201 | -0.3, 22.3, 22.8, 22.5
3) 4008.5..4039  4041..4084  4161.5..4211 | 4.0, 23.6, 22.9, 23.4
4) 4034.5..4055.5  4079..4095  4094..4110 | -3.1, 21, 19.9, 20.2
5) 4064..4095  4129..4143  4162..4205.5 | 0.6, 22.9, 22.7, 22.8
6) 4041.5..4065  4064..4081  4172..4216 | -0.8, 20.4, 23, 20.8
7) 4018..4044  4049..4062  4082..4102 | 1.4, 23.5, 22.8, 23.2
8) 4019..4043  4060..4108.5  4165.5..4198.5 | 3.2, 23.6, 23.1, 23.4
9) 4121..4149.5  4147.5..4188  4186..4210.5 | -0.8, 22.3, 22.7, 22.5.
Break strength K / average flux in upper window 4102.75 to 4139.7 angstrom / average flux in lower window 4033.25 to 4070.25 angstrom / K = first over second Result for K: 1.05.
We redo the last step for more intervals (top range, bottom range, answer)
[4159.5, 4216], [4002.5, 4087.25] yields 1.03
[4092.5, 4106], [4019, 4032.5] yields 0.85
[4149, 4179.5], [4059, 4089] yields 1.02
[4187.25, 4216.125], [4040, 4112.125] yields 1.07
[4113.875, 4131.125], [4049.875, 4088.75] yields 1.05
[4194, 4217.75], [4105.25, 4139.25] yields 1.02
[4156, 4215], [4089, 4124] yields 1.05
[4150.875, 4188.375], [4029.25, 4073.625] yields 1.07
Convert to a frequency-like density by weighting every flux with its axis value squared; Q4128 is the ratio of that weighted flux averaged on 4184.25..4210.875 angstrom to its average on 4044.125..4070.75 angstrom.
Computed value 1.2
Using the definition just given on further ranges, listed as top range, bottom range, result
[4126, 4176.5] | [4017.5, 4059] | 1.08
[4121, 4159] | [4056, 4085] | 1.05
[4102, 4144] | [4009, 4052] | 1.03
